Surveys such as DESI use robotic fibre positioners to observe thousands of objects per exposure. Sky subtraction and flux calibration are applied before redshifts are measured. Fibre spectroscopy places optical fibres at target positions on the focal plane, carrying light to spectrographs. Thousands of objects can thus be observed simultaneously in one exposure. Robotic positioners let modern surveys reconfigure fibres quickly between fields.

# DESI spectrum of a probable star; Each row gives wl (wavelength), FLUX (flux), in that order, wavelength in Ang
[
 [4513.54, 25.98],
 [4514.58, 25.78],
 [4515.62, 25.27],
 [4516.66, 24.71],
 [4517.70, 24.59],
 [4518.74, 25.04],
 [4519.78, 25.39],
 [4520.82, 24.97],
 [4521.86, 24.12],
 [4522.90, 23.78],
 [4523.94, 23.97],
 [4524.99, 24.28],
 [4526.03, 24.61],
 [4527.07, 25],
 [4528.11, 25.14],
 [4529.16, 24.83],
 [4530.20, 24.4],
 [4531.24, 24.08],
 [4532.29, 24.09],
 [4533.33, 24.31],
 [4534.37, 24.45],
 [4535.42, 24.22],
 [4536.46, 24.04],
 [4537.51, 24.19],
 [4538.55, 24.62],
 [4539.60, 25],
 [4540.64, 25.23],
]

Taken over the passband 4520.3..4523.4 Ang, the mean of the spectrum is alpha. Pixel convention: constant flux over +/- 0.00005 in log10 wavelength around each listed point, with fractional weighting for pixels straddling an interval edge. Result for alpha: 24.3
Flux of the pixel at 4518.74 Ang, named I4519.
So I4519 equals 25.04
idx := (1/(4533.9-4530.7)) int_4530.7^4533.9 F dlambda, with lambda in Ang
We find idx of 24.2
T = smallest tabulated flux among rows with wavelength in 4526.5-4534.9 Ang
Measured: 24.08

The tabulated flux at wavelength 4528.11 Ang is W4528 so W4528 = 25.14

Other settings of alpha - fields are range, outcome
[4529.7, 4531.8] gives 24.2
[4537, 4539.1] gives 24.4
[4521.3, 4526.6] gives 24.2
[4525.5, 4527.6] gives 24.9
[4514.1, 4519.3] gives 25.1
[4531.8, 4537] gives 24.2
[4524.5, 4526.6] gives 24.5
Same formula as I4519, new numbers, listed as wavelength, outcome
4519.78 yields 25.39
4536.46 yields 24.04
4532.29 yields 24.09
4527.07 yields 25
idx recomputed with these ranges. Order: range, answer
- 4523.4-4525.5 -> 24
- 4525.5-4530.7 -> 24.8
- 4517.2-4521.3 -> 25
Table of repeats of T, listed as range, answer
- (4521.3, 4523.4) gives 23.78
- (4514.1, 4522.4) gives 24.12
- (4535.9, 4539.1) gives 24.04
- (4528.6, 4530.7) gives 24.4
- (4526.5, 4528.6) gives 25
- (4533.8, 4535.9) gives 24.22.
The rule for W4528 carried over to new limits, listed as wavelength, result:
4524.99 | 24.28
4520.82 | 24.97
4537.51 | 24.19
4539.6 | 25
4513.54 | 25.98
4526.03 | 24.61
